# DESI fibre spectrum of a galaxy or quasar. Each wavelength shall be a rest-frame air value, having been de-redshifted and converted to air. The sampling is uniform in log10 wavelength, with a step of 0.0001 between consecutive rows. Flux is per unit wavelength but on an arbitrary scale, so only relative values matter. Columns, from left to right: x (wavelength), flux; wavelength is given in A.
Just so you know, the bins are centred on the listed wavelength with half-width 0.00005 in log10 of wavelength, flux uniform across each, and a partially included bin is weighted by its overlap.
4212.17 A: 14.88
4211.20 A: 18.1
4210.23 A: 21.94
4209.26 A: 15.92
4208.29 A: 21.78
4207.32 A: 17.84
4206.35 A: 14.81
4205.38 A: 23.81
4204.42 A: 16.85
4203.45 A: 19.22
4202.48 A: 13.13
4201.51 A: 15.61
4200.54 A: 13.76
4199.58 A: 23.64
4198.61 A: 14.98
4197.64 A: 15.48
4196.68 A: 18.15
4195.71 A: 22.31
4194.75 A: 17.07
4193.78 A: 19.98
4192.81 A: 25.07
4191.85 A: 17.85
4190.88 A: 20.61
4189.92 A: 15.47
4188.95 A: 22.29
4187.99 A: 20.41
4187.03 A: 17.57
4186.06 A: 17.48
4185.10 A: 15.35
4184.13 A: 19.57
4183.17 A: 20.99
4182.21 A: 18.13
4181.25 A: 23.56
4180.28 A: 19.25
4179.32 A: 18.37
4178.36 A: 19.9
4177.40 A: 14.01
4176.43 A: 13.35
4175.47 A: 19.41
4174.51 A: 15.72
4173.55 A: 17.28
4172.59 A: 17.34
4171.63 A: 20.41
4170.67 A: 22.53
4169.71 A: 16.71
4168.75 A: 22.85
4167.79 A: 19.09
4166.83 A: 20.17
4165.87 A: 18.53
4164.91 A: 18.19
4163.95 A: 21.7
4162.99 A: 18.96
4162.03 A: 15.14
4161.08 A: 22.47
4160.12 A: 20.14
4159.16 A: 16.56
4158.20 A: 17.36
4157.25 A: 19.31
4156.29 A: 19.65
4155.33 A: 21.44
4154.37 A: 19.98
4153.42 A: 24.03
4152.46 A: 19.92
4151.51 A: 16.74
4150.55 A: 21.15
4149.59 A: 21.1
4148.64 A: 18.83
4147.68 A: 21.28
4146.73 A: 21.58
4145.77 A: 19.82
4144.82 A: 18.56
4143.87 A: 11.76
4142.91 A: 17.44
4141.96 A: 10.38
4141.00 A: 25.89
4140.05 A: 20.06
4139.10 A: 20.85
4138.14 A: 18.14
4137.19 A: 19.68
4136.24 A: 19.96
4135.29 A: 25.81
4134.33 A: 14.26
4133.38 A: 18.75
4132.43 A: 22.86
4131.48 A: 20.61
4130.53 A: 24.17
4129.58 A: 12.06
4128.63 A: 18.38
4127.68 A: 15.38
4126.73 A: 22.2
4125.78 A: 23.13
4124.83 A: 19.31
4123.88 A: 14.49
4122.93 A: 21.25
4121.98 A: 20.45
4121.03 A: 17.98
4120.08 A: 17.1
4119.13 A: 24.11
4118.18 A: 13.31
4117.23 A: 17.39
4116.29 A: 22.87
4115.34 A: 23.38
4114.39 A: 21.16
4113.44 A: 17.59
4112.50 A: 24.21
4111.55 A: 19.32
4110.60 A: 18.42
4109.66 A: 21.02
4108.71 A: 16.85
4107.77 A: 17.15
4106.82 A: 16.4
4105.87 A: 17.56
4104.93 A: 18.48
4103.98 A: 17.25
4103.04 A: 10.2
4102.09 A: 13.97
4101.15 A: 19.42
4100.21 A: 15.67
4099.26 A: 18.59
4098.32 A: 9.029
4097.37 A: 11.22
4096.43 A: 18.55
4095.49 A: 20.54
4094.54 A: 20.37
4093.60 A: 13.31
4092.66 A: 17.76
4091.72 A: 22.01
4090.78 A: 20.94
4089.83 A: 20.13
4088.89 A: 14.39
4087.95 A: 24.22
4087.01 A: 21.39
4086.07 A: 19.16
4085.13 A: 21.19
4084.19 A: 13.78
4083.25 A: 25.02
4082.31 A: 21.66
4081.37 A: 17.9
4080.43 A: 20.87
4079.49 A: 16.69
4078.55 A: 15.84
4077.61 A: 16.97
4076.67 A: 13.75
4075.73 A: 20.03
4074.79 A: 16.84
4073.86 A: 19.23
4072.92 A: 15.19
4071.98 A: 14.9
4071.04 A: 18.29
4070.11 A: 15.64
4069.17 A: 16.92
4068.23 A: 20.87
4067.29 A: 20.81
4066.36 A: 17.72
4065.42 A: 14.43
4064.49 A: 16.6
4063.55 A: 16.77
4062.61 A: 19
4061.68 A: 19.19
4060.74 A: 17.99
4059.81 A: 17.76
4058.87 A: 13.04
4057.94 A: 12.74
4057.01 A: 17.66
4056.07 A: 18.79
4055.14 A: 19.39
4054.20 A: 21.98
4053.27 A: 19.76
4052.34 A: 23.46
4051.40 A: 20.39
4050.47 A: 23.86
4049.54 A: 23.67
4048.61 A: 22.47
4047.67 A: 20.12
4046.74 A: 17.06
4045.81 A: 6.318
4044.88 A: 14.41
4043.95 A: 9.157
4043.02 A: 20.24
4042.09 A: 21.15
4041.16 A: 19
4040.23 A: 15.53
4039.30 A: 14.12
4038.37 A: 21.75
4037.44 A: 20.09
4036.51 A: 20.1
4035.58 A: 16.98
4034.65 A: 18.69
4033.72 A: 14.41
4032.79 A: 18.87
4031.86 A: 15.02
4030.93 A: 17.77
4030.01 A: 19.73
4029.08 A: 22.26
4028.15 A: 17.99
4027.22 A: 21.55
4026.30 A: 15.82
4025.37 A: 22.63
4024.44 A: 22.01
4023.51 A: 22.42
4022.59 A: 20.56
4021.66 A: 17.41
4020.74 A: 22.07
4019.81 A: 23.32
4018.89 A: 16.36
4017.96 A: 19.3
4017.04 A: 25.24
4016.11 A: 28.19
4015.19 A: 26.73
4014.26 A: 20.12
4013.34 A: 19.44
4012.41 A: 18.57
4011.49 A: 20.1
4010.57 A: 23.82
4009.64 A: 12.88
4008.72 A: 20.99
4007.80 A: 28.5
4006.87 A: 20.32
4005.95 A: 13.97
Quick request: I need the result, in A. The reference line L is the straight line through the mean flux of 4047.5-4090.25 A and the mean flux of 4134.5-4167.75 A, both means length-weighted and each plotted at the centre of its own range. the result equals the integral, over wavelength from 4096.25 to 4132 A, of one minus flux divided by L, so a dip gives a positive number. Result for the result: 1.74 A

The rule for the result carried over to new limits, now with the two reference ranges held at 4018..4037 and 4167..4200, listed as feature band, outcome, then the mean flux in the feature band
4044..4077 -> 2.4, 17.8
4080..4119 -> 1.4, 18.4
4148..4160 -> -0.5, 19.7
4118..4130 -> 0.3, 18.5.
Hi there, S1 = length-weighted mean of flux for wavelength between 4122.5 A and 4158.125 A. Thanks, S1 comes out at 19.4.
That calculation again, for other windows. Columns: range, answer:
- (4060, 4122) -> 18.1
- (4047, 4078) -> 18.4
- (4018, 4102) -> 18.3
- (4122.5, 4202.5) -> 19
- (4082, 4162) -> 18.9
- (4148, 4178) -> 19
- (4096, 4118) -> 17.6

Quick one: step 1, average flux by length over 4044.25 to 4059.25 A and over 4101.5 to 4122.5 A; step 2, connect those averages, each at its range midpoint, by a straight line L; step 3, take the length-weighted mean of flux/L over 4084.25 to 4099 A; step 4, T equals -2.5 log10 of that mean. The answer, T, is 0.017 mag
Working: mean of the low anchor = 18.4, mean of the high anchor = 18.5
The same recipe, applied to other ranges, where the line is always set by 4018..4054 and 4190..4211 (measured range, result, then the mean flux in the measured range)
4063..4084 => 0.061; 17.8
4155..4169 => -0.043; 19.4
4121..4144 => -0.026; 19.1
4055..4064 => 0.103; 17.2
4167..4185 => -0.011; 18.8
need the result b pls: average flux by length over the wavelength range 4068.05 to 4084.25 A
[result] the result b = 17.8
